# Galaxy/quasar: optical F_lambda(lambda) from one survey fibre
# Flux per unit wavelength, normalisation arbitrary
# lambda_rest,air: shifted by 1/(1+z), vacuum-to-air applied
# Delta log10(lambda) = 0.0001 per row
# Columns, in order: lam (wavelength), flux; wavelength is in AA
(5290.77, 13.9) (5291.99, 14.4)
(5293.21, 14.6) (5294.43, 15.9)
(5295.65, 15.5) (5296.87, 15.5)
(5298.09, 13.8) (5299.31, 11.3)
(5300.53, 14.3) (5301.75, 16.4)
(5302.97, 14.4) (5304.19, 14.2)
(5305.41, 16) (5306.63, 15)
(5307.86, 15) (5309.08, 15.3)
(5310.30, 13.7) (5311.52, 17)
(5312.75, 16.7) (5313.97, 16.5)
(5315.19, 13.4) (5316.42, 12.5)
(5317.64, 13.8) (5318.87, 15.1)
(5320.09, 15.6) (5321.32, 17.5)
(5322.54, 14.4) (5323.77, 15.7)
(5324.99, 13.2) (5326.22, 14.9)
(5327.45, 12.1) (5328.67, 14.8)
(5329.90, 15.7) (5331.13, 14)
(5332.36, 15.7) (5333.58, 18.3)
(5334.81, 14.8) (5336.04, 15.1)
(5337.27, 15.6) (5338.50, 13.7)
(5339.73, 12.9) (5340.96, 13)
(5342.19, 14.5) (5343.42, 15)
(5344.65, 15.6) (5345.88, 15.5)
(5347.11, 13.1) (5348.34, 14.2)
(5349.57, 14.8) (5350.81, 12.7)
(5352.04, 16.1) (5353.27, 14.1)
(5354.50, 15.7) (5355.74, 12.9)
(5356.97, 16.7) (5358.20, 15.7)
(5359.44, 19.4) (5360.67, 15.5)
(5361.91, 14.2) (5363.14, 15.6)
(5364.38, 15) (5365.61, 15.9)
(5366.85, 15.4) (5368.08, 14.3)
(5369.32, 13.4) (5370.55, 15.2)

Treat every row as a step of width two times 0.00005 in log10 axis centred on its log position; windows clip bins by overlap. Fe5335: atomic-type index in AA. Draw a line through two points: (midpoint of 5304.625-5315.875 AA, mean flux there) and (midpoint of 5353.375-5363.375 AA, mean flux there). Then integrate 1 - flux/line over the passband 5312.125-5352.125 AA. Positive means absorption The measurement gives 2.0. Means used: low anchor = 15.4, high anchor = 15.6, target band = 14.7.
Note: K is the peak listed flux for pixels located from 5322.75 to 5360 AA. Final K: 19.4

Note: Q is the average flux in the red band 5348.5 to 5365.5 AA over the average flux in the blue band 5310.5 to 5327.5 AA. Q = 1.0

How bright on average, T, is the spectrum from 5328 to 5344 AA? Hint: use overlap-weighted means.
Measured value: 14.8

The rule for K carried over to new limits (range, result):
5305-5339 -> 18.3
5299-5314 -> 17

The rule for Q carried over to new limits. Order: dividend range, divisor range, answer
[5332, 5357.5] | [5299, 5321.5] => 0.99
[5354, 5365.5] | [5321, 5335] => 1.04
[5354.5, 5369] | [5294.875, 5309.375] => 1.05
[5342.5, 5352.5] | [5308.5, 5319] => 0.98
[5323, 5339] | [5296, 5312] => 1.01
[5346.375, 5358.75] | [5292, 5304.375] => 1.00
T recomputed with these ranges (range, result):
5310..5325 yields 15.1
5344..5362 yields 15.1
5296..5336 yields 14.9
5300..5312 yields 15.1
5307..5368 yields 15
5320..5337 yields 15.1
